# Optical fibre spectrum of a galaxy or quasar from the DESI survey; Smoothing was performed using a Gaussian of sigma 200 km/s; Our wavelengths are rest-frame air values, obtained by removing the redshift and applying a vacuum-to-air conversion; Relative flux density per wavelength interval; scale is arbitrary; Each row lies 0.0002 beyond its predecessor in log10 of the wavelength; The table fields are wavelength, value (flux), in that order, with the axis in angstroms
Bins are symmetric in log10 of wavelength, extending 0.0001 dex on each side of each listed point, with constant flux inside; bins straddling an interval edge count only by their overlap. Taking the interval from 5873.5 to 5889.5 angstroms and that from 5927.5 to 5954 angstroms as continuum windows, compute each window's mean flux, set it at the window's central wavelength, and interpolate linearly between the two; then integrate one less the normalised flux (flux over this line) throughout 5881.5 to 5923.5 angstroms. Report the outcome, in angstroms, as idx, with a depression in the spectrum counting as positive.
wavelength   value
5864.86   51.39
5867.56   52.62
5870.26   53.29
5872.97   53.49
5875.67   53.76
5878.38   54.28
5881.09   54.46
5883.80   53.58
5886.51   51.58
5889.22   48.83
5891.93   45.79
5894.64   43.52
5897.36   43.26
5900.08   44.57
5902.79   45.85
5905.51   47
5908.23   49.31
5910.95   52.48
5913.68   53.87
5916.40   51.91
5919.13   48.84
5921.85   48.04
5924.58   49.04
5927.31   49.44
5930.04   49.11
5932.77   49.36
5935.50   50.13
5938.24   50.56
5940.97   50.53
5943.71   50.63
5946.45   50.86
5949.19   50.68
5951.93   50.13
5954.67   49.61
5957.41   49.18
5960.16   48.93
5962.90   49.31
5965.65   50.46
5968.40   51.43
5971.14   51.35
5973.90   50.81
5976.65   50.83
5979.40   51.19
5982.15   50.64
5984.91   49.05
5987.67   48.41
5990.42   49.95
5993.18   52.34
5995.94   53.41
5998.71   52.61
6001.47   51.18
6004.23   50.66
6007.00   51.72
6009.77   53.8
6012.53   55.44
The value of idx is 2.68 angstroms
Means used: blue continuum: 53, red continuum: 50.2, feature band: 48.7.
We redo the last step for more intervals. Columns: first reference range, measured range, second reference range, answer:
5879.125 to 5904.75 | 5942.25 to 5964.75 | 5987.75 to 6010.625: 0.10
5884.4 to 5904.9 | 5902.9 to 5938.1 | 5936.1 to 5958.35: -1.02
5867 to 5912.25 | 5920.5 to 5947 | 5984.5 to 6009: 0.33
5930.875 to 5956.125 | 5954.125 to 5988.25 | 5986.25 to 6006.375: 0.42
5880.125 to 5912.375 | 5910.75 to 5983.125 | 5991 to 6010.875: -0.26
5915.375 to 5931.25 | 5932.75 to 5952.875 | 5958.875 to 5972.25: -0.26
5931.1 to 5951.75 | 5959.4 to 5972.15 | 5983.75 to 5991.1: -0.17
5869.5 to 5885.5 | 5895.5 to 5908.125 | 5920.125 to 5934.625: 1.45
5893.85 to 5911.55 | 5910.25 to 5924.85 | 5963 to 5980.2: -1.04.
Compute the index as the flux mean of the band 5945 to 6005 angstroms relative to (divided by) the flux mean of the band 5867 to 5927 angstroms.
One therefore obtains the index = 1.01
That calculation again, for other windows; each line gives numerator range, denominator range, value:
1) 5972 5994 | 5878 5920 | 1.02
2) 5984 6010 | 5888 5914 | 1.09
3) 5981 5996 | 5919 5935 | 1.03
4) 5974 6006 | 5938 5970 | 1.01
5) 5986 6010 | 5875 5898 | 1.03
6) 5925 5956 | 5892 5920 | 1.04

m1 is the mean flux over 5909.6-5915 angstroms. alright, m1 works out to 53.1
